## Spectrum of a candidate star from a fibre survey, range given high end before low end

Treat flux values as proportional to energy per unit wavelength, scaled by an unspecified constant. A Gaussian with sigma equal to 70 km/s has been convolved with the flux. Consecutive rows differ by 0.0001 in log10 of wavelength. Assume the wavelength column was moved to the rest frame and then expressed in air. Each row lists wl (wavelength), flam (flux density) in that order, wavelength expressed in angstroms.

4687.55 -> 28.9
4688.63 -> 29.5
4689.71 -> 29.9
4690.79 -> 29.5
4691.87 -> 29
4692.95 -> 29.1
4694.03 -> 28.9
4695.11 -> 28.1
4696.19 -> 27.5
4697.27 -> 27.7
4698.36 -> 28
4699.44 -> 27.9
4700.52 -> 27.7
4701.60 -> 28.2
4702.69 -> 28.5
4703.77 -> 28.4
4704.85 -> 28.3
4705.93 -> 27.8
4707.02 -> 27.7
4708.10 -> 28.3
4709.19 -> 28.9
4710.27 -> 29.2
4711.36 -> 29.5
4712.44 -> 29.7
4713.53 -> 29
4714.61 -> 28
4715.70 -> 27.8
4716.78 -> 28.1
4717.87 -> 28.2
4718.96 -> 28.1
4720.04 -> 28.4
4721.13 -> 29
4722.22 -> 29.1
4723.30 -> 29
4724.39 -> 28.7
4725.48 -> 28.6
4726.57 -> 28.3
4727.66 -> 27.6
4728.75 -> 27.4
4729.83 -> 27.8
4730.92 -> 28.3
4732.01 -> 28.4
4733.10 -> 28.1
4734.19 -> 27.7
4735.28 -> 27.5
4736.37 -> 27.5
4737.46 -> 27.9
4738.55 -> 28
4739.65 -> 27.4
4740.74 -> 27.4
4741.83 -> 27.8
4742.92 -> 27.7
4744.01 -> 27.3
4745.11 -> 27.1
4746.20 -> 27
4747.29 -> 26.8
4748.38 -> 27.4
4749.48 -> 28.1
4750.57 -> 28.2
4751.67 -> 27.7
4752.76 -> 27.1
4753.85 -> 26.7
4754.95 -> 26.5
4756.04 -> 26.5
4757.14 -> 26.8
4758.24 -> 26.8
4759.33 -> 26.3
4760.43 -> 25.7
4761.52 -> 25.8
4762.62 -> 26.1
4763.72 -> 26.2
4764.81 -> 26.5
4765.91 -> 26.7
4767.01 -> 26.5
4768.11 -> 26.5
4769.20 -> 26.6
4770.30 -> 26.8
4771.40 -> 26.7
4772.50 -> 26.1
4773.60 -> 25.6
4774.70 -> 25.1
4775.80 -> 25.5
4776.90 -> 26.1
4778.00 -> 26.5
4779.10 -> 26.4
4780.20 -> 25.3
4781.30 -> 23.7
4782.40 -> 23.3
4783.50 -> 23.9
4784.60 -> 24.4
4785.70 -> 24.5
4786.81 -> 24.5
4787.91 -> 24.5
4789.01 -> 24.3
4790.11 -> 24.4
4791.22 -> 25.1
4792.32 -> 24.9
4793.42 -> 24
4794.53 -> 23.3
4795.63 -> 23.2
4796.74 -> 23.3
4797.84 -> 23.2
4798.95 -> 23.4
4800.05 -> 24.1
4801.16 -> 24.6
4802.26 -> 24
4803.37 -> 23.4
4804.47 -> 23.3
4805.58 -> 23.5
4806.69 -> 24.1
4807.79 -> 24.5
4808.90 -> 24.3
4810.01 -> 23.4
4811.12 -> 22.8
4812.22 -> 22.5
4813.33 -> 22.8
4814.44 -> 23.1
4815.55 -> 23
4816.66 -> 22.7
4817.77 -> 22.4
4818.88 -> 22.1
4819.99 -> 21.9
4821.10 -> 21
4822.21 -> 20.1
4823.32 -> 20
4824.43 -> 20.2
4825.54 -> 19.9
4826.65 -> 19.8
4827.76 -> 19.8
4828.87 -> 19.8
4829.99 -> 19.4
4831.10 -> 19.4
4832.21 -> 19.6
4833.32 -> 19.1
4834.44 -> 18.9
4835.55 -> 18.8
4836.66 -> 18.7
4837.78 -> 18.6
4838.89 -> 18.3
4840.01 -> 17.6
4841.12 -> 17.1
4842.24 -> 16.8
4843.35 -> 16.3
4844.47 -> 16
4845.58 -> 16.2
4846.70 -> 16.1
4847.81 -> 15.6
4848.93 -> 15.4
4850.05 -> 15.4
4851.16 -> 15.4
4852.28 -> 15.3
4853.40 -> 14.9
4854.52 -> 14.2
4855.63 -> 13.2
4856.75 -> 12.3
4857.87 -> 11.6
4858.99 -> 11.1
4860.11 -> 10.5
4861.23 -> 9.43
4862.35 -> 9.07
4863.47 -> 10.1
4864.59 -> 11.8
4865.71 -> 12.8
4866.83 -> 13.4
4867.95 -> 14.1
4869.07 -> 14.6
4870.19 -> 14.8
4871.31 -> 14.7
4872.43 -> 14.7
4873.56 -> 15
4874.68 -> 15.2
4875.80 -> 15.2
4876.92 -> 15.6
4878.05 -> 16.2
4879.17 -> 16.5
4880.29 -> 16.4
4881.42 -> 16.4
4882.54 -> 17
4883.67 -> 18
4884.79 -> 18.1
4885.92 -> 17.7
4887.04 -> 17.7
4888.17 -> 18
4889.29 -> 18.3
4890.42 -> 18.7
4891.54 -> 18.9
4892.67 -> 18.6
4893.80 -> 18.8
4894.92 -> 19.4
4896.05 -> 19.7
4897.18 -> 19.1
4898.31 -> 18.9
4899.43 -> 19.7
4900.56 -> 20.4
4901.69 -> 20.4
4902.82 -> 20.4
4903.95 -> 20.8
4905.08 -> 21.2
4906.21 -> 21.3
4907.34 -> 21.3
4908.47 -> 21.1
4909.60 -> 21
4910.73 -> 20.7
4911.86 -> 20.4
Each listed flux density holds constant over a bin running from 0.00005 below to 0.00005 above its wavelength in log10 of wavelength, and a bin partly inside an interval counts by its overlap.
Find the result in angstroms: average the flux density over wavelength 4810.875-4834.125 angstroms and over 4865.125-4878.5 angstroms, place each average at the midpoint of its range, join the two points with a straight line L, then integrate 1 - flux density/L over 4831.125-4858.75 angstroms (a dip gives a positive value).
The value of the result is 2.9 angstroms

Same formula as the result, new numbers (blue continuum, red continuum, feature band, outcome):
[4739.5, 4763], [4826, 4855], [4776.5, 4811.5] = -2.82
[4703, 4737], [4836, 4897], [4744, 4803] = -4.79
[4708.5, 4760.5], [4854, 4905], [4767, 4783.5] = -0.78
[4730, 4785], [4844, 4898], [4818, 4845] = 0.22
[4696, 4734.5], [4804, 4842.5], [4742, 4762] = -0.94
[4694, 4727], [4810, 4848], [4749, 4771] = -1.73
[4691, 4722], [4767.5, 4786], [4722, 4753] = -0.79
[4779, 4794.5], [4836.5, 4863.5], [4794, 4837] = -4.22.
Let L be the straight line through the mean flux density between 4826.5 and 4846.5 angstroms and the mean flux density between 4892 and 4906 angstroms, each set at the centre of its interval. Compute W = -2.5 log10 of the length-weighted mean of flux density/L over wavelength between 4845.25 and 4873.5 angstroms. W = 0.36 mag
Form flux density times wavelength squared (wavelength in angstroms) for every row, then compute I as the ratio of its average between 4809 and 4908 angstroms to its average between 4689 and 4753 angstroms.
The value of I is 0.7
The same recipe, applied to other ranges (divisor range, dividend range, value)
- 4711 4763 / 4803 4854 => 0.74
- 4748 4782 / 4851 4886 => 0.56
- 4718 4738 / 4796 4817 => 0.86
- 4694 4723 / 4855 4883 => 0.52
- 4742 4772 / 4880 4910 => 0.76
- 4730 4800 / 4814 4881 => 0.66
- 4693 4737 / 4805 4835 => 0.79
